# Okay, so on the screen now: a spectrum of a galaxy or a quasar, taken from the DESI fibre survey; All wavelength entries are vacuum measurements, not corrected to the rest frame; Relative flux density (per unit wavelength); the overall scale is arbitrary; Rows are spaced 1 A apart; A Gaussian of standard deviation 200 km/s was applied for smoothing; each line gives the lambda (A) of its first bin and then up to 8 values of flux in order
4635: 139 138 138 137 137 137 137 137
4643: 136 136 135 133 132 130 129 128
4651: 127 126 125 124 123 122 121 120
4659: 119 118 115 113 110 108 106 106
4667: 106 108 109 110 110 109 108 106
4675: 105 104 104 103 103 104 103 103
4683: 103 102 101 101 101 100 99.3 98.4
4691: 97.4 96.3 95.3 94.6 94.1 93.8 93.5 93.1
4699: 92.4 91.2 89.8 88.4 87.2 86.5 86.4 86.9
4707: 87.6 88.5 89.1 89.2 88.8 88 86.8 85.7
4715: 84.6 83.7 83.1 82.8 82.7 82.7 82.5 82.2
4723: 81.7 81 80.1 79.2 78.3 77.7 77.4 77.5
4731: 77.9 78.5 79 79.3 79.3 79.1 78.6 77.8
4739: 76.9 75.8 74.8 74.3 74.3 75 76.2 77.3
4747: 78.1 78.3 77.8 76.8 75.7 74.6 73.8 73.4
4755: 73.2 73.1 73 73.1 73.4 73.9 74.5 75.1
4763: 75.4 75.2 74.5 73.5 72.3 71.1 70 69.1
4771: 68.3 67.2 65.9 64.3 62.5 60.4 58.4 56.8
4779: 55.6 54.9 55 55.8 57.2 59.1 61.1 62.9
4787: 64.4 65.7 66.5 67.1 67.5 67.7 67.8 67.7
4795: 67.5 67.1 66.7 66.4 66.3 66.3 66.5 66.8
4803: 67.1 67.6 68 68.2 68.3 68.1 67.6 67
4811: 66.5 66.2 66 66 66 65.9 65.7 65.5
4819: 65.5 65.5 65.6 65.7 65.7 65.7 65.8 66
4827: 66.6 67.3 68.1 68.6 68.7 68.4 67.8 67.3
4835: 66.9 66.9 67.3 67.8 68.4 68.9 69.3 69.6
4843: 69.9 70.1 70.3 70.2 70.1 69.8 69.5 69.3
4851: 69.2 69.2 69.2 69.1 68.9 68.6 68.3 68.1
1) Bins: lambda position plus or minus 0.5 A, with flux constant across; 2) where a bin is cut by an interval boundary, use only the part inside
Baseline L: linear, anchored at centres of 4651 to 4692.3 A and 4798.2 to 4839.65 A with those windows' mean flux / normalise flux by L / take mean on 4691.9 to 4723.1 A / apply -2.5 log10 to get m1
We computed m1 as 0.123 mag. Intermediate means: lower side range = 109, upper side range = 66.9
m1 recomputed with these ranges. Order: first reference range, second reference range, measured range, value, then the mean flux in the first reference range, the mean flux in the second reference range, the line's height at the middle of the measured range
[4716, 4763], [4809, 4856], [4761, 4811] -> 0.10 mag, 77.5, 67.7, 72.6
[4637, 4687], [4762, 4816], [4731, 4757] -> 0.10 mag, 117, 65.9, 84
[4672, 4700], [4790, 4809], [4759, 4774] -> 0.08 mag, 100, 67.3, 76.8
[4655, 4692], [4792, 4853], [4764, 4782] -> 0.24 mag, 107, 67.5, 80.7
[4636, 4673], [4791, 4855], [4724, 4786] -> 0.24 mag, 123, 67.6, 89.8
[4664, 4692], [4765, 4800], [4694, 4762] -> 0.05 mag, 104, 64.6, 85.1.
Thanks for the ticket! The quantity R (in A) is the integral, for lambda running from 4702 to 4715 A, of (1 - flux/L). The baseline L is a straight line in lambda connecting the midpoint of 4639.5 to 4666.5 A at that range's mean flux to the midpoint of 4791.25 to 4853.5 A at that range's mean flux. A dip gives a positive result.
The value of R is 2.2 A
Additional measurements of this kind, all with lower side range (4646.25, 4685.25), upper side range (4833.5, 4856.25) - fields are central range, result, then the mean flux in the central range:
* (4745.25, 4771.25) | 4.7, 74.1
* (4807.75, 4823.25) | 2.0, 66.1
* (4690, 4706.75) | 2.1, 91.8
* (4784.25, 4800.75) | 3.2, 66.1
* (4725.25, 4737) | 2.2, 78.5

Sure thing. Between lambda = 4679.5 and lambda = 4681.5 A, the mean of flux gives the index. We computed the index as 104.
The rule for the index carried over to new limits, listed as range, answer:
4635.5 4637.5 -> 138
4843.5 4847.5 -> 70.2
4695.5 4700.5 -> 92.8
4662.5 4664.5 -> 109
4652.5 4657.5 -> 123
